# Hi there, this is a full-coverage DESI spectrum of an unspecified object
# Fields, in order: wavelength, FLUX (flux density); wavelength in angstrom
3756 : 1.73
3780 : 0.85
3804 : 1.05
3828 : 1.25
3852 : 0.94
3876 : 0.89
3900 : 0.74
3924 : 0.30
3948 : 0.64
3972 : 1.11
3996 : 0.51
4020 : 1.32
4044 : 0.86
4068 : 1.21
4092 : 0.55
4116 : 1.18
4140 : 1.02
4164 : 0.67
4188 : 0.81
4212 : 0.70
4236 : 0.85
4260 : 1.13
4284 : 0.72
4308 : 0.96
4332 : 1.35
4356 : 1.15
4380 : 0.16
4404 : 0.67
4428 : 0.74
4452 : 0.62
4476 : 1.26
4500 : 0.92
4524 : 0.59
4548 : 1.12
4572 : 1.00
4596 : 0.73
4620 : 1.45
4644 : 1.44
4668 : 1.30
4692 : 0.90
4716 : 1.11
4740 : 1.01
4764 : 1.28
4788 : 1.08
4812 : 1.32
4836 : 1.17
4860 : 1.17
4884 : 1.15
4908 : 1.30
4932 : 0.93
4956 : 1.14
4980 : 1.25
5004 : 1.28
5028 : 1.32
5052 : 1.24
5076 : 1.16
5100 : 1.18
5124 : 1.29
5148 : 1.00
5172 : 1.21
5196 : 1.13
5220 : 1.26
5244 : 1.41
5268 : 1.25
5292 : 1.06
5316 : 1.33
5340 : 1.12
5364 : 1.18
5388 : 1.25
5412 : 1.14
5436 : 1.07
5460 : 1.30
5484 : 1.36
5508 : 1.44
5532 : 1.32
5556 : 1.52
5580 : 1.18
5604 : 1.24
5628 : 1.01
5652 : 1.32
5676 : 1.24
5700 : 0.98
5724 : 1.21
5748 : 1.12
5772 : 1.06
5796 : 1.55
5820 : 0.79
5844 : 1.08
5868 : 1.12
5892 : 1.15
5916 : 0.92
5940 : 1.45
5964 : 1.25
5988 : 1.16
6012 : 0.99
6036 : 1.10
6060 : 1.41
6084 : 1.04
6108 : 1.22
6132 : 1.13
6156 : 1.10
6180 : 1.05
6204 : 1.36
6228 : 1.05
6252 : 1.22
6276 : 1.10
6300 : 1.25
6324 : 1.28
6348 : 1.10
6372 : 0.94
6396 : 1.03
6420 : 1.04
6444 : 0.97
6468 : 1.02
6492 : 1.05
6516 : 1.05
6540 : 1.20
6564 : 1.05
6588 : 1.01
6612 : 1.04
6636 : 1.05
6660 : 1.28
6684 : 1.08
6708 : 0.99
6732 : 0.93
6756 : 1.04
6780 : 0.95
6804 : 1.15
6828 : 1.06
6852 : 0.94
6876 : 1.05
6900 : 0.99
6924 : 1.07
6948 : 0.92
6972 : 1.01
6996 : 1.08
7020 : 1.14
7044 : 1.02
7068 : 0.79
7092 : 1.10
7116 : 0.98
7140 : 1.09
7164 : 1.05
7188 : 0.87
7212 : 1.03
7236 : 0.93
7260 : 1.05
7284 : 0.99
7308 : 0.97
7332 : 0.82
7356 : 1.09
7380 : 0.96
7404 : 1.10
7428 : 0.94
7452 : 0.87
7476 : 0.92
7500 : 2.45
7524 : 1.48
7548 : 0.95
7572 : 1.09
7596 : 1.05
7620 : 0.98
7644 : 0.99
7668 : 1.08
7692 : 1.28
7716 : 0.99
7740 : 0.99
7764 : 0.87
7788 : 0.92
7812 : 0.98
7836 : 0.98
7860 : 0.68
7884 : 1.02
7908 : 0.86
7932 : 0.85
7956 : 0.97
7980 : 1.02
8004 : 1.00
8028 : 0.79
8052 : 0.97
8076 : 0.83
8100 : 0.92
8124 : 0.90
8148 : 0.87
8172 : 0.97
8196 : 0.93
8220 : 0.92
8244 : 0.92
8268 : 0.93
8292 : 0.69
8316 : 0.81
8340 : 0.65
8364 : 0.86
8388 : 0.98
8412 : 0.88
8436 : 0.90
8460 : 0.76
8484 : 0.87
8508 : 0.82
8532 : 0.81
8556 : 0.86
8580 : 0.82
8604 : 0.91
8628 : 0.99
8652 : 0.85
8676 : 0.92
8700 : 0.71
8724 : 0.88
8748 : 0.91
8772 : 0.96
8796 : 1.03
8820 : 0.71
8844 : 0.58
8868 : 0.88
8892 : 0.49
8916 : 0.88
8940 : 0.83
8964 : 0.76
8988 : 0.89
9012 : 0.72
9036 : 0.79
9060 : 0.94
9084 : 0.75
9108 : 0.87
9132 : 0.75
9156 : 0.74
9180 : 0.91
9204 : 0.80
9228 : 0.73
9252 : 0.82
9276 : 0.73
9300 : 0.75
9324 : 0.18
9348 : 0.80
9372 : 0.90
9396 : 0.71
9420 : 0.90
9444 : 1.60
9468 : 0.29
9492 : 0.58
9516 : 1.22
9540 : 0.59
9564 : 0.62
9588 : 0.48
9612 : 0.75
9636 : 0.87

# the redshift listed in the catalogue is 0.143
